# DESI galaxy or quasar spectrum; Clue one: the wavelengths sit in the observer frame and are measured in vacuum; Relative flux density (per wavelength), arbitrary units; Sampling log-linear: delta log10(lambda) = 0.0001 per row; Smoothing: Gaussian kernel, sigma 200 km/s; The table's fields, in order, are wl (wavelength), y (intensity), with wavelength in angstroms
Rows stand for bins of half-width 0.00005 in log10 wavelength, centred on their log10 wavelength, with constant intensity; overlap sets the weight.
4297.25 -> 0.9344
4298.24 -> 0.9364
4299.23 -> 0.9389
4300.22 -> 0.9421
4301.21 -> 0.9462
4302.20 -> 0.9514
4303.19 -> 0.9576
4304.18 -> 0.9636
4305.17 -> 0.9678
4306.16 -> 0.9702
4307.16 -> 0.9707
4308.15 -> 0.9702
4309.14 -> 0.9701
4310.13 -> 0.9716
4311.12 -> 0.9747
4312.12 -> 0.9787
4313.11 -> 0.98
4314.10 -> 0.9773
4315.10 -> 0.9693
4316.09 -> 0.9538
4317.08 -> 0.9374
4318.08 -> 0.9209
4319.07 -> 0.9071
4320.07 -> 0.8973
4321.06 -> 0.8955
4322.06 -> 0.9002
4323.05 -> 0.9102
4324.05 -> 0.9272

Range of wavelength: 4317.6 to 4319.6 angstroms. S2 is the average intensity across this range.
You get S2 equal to 0.913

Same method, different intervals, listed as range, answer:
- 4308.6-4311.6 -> 0.974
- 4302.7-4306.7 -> 0.964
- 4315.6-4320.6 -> 0.923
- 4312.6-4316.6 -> 0.972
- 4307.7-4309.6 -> 0.971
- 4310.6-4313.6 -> 0.977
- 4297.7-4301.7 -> 0.941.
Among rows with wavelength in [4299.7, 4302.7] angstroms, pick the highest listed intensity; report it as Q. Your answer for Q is 0.9514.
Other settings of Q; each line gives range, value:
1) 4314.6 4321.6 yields 0.9693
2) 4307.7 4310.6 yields 0.9716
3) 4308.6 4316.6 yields 0.98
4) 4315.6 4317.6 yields 0.9538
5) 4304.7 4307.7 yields 0.9707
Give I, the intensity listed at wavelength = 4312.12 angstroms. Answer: 0.9787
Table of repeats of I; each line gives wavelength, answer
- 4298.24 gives 0.9364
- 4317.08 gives 0.9374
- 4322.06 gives 0.9002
